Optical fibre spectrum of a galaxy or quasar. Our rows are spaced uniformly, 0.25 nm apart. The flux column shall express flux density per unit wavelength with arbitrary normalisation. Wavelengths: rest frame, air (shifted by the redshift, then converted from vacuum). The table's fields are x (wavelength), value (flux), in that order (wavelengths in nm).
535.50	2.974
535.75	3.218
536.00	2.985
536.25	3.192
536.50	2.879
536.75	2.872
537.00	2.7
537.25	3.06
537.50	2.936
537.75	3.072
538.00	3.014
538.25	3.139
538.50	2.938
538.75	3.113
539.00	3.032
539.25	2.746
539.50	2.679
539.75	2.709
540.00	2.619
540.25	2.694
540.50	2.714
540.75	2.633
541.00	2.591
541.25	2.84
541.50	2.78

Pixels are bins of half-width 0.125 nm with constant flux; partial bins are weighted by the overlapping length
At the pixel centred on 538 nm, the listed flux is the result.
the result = 3.014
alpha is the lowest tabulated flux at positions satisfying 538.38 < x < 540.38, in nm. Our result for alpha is 2.619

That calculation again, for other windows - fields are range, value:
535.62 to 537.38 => 2.7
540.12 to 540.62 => 2.694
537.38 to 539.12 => 2.936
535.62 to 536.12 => 2.985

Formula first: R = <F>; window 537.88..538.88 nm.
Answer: 3.05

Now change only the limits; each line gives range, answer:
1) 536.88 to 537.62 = 2.9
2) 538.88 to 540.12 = 2.76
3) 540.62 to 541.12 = 2.61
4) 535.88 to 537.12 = 2.93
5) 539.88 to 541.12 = 2.65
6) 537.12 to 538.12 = 3.02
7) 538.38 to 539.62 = 2.9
